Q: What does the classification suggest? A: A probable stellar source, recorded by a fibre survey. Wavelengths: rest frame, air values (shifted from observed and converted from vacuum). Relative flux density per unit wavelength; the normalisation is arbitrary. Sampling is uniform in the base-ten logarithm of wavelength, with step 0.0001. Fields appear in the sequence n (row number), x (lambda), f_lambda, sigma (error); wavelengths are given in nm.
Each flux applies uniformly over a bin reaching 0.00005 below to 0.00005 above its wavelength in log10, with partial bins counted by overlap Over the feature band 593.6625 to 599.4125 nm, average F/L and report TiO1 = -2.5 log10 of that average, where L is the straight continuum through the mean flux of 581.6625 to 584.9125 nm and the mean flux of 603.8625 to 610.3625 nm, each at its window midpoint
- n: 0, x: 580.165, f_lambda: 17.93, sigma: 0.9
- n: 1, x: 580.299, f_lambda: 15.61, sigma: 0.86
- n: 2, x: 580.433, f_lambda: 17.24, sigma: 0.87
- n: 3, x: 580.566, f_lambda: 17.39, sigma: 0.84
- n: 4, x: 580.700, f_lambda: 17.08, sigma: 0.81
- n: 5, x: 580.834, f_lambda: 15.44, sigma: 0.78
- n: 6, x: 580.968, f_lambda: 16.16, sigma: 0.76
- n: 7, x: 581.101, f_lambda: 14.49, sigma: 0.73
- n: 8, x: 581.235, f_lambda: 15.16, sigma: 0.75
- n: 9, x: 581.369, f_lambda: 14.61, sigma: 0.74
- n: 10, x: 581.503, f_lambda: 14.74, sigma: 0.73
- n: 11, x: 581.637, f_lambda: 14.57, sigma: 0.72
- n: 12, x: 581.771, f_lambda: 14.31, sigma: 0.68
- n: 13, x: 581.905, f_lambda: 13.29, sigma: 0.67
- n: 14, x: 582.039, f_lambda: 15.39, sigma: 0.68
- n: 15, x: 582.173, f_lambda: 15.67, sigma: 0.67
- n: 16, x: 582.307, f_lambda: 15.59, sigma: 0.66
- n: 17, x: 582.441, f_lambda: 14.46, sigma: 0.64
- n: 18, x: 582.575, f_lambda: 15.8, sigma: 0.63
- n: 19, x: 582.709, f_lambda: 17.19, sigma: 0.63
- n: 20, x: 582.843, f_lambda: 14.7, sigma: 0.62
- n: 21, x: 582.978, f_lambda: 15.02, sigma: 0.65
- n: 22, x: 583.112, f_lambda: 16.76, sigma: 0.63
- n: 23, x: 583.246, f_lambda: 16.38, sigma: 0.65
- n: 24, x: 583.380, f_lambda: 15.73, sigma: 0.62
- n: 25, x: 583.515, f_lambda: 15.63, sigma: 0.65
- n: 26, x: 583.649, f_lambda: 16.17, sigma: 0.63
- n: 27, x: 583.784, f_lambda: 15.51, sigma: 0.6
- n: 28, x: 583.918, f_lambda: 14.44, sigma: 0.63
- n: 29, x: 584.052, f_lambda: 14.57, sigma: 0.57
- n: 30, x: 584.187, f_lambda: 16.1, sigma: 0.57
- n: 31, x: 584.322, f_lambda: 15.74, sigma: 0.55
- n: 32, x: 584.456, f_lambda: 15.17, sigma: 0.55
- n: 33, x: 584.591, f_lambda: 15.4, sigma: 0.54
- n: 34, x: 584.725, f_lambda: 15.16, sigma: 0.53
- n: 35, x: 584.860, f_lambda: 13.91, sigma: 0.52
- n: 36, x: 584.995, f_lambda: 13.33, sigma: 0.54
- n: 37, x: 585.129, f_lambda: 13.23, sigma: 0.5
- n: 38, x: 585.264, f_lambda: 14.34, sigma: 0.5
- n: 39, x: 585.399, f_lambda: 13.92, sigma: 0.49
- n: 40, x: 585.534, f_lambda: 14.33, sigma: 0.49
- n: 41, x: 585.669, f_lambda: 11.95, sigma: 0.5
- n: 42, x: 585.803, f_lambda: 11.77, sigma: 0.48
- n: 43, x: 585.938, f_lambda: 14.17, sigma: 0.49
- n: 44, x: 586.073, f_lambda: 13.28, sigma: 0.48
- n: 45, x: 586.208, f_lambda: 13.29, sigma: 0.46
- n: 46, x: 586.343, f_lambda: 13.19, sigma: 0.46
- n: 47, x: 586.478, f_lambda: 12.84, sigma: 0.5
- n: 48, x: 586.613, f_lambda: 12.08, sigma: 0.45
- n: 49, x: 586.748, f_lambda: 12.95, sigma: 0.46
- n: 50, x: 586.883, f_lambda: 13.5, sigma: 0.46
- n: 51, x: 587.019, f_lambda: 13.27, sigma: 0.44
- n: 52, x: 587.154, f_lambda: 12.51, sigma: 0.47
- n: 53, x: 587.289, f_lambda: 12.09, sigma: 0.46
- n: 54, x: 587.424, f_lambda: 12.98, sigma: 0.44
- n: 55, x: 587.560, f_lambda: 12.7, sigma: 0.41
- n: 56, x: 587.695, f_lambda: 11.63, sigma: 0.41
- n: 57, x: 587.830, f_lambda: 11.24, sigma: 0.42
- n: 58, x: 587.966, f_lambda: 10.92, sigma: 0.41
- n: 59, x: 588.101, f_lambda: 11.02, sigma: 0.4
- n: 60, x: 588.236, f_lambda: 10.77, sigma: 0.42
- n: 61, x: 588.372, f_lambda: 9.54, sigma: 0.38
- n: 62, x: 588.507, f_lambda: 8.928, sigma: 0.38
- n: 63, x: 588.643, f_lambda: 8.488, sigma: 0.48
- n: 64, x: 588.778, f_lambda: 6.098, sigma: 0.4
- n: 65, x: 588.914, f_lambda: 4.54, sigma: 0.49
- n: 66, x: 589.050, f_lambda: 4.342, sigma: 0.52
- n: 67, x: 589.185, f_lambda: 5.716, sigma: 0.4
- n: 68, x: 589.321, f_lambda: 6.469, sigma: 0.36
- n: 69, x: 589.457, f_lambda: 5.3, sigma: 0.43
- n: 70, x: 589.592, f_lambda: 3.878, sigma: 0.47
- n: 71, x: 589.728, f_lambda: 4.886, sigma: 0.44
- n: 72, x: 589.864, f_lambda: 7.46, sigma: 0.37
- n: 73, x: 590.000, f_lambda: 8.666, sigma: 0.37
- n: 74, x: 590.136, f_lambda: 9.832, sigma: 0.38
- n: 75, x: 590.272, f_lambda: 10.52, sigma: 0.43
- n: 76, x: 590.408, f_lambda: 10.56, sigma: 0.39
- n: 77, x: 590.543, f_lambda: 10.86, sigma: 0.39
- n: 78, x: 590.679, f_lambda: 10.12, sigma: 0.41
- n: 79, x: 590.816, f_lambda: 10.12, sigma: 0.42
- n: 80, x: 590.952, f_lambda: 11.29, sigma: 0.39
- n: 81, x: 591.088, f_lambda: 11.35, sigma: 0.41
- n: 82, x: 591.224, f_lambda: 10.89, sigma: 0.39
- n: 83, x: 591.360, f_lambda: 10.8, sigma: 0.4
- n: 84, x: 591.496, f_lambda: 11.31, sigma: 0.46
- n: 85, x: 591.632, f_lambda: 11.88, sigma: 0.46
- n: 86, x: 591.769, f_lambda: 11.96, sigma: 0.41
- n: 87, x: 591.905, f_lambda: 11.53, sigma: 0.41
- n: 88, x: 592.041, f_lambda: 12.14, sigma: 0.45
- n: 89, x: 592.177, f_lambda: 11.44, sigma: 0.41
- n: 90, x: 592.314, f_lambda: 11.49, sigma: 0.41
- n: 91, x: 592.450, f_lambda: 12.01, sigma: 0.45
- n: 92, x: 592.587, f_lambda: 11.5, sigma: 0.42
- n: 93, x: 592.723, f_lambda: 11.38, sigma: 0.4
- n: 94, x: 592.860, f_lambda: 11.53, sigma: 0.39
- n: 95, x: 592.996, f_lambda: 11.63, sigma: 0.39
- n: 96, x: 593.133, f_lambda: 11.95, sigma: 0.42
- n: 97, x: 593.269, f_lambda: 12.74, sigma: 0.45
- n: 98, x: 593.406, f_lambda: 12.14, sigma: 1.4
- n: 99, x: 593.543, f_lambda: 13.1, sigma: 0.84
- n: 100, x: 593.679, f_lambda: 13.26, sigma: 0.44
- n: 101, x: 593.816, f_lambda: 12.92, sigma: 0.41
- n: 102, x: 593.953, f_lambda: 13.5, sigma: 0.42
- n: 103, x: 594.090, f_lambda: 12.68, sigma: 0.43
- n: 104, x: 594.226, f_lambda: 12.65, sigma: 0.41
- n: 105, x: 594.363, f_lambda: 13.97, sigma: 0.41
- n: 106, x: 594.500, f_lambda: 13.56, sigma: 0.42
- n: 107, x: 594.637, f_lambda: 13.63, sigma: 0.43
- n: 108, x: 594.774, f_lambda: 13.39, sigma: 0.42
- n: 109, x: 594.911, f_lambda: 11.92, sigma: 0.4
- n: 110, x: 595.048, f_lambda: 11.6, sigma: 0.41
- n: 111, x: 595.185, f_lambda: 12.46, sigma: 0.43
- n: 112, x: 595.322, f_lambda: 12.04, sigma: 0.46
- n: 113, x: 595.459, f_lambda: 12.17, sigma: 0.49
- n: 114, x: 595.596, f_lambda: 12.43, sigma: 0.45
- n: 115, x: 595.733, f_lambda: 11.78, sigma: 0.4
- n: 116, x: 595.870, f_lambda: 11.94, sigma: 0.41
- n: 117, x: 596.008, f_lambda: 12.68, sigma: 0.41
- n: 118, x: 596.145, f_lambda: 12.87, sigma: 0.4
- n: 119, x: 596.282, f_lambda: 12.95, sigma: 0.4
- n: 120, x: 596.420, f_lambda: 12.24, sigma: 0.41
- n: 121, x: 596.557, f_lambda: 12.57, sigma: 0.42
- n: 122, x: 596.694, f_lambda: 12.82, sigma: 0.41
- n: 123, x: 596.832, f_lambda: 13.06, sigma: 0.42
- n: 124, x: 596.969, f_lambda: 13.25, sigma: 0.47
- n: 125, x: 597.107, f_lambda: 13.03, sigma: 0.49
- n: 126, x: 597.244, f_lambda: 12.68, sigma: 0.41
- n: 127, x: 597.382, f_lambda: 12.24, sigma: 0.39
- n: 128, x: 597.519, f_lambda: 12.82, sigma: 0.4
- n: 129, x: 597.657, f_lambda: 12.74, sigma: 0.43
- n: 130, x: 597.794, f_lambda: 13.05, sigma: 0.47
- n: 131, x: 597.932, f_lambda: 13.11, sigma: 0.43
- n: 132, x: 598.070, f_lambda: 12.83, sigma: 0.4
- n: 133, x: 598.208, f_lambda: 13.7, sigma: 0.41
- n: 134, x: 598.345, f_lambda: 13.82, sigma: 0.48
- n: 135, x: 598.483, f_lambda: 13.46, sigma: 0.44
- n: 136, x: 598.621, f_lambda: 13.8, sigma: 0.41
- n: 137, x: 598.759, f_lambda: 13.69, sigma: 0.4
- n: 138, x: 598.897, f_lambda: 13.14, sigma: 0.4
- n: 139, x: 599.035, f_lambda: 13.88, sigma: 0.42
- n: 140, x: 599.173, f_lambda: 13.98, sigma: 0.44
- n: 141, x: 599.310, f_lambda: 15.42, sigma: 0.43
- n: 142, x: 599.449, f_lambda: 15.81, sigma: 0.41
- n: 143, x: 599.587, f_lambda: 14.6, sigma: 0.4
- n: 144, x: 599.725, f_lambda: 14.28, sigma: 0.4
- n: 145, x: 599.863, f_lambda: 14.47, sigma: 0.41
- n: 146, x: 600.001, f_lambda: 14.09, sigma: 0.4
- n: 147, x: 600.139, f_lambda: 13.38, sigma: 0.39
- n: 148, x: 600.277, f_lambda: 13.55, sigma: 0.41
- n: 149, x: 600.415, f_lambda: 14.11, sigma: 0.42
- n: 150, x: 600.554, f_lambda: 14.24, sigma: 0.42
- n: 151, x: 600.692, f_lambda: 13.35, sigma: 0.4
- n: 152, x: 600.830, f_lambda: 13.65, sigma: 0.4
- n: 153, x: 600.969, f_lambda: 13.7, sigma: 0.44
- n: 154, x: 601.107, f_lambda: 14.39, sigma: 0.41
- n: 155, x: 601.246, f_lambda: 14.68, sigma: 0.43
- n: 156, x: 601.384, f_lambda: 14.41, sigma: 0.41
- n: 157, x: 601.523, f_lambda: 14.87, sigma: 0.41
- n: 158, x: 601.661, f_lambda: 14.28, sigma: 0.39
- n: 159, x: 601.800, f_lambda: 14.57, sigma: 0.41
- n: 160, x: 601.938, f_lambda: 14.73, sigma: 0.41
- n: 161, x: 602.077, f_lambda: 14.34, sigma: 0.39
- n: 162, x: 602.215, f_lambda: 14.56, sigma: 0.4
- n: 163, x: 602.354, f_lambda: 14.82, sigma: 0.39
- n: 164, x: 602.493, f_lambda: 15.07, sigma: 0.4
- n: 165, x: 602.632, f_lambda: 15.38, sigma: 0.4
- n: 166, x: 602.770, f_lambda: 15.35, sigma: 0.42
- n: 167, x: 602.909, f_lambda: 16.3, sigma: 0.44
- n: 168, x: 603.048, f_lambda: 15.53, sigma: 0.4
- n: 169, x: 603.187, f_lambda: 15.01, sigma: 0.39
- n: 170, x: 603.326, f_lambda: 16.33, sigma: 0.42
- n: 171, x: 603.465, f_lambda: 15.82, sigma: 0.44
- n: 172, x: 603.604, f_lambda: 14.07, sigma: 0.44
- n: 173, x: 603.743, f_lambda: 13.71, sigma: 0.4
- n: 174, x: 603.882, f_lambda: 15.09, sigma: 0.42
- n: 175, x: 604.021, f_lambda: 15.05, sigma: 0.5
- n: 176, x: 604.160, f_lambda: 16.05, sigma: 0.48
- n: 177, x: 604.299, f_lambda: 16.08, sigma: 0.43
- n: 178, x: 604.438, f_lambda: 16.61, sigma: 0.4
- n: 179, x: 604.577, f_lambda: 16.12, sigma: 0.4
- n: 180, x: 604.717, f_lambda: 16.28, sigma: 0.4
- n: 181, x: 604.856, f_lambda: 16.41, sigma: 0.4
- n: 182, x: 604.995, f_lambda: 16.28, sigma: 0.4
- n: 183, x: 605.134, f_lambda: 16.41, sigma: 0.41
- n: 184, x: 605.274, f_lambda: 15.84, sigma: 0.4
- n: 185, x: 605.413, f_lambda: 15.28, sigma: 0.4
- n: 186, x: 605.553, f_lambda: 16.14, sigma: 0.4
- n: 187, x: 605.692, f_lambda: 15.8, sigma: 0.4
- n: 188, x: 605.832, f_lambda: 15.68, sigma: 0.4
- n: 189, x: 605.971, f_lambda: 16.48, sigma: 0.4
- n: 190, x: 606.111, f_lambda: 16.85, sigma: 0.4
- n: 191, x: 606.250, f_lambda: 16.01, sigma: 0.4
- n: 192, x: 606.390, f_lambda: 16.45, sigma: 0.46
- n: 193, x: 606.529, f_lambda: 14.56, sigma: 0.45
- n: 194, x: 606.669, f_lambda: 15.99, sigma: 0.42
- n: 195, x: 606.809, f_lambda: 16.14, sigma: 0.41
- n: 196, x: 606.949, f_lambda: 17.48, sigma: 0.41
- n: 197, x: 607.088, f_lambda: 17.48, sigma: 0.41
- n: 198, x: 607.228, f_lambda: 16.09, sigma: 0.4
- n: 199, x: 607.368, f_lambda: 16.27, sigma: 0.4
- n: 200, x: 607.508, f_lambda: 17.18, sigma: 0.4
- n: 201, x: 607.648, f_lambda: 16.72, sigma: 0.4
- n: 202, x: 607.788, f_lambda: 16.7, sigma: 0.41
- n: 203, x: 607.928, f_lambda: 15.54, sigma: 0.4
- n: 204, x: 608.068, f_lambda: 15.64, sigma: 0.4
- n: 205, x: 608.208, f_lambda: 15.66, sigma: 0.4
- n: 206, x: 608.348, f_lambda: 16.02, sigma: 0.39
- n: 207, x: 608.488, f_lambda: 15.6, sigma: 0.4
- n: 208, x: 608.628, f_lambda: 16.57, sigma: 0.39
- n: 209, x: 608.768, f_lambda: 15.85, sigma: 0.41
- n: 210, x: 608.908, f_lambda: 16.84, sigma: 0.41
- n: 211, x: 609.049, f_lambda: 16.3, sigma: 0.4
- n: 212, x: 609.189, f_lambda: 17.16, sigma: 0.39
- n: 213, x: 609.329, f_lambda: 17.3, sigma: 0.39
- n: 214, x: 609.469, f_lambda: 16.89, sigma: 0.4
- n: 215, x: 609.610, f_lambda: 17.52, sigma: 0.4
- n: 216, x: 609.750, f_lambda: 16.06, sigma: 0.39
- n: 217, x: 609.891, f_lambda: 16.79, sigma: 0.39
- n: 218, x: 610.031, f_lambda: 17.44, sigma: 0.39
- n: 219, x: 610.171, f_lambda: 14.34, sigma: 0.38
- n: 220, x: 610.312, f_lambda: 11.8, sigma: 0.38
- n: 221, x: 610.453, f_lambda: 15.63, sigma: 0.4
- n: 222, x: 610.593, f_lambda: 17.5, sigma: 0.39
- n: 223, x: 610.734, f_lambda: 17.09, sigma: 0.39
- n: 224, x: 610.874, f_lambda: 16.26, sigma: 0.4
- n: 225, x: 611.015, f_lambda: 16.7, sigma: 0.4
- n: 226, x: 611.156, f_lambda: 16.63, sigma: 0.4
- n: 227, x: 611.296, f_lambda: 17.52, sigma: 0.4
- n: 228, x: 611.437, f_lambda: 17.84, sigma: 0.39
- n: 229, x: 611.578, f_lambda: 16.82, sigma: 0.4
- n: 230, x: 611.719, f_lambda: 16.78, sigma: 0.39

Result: 0.21 mag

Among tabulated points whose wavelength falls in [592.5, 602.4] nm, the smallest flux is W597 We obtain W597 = 11.38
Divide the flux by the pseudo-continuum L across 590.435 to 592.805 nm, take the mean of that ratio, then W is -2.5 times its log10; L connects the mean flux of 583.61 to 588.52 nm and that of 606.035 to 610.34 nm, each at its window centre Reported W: 0.23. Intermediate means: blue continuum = 13.2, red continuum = 16.3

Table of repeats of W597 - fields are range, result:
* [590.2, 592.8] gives 10.12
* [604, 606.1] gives 15.05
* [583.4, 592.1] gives 3.878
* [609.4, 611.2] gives 11.8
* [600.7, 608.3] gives 13.65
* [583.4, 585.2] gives 13.23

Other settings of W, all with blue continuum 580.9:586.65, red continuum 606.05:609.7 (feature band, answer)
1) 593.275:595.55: 0.202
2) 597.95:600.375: 0.131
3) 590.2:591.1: 0.384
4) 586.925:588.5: 0.273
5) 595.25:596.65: 0.247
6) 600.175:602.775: 0.112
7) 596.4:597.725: 0.219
